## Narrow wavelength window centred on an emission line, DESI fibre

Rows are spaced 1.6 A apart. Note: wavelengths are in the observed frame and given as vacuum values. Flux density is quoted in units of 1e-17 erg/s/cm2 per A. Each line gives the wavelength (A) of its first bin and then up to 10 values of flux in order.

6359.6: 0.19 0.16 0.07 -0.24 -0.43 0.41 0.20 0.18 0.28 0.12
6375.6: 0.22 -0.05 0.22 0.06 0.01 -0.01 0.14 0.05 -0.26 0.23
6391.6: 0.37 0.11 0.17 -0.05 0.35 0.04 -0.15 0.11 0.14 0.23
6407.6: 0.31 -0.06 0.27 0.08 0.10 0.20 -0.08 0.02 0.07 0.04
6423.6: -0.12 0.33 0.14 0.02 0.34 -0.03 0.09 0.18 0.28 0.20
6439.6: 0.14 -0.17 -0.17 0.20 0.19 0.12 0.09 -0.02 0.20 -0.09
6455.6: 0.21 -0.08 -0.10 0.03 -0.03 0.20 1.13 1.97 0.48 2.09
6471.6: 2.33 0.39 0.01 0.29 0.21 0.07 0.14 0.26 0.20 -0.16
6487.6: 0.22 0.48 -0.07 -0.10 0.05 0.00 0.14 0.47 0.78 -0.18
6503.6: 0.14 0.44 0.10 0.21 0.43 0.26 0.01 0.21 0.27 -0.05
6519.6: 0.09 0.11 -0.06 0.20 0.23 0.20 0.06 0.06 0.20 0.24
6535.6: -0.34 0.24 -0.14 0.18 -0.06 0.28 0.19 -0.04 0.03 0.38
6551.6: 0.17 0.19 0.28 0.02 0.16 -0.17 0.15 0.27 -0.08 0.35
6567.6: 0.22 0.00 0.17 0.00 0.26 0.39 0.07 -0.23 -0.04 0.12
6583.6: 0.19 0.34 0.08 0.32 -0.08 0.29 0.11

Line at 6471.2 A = [O II]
